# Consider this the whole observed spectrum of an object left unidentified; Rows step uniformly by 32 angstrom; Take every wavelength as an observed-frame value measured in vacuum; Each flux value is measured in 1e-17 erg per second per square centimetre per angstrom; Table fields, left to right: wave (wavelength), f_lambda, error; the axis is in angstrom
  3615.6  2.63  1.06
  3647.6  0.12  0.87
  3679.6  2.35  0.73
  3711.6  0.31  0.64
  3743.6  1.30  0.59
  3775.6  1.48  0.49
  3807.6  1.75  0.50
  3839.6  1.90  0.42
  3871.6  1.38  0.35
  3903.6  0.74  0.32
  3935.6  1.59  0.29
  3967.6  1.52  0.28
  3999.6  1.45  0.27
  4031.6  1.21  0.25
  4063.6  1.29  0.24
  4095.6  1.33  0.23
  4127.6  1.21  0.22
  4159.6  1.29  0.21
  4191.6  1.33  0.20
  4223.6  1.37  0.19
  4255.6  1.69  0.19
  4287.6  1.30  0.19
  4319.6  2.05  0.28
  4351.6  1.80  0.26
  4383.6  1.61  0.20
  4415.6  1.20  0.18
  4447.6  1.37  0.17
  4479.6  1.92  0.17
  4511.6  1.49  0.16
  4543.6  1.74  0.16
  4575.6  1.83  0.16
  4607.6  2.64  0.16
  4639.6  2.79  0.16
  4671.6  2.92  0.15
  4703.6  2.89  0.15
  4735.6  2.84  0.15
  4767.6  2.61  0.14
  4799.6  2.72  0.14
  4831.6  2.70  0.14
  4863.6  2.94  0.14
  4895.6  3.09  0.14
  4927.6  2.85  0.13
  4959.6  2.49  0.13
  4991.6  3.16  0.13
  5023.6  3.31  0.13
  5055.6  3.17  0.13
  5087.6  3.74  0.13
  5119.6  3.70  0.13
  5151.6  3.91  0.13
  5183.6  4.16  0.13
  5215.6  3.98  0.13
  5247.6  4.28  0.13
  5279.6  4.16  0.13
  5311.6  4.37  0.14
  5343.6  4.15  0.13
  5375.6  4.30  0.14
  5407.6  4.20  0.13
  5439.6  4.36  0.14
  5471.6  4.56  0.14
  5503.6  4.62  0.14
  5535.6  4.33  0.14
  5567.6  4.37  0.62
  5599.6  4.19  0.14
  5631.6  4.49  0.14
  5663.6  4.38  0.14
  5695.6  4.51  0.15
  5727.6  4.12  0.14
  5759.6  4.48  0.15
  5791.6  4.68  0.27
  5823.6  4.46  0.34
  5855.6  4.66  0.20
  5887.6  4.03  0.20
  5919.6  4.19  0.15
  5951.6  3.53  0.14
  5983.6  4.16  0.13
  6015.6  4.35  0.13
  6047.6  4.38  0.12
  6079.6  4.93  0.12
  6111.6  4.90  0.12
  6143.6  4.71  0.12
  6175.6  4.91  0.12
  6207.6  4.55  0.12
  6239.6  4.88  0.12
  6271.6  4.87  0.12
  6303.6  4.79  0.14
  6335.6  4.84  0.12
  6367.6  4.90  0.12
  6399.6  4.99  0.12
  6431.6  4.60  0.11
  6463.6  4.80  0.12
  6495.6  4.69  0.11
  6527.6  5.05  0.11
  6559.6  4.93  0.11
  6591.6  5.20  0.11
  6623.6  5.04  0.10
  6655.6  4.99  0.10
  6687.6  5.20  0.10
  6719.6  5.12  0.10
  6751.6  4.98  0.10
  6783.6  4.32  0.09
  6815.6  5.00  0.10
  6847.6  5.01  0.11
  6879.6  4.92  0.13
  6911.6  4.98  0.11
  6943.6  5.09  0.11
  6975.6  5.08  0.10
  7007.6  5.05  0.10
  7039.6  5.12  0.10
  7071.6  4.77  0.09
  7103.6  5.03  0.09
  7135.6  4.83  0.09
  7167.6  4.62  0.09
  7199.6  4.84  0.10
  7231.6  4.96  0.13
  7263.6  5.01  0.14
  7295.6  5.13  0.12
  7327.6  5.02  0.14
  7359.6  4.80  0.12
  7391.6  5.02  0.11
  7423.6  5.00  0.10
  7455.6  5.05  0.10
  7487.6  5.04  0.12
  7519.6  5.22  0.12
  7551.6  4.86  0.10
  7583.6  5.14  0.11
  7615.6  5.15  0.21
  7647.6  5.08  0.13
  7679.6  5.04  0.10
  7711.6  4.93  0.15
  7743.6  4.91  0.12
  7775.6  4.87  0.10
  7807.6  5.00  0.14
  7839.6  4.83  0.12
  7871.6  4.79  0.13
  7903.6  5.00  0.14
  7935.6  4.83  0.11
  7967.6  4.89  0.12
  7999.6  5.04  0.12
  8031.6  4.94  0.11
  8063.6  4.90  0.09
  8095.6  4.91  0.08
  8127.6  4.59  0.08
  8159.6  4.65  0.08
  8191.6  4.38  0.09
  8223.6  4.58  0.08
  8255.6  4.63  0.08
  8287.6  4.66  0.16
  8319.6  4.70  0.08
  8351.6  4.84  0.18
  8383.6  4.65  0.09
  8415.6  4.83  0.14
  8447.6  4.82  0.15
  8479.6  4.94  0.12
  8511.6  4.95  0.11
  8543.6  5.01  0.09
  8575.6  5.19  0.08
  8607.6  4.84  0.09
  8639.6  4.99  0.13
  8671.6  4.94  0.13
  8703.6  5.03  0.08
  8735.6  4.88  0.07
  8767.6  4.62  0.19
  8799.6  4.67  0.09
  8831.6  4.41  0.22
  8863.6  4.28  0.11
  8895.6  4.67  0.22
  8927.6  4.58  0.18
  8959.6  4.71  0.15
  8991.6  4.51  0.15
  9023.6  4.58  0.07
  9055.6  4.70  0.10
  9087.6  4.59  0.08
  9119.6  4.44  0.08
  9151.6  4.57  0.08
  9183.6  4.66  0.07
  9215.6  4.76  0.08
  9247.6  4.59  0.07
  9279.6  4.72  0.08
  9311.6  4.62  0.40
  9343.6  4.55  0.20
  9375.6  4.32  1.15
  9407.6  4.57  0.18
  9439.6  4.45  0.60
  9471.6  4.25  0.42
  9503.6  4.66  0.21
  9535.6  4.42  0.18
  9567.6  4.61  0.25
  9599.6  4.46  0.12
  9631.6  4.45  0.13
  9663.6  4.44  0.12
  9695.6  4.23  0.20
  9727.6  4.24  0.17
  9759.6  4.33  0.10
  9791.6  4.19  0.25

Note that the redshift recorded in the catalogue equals 0.15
